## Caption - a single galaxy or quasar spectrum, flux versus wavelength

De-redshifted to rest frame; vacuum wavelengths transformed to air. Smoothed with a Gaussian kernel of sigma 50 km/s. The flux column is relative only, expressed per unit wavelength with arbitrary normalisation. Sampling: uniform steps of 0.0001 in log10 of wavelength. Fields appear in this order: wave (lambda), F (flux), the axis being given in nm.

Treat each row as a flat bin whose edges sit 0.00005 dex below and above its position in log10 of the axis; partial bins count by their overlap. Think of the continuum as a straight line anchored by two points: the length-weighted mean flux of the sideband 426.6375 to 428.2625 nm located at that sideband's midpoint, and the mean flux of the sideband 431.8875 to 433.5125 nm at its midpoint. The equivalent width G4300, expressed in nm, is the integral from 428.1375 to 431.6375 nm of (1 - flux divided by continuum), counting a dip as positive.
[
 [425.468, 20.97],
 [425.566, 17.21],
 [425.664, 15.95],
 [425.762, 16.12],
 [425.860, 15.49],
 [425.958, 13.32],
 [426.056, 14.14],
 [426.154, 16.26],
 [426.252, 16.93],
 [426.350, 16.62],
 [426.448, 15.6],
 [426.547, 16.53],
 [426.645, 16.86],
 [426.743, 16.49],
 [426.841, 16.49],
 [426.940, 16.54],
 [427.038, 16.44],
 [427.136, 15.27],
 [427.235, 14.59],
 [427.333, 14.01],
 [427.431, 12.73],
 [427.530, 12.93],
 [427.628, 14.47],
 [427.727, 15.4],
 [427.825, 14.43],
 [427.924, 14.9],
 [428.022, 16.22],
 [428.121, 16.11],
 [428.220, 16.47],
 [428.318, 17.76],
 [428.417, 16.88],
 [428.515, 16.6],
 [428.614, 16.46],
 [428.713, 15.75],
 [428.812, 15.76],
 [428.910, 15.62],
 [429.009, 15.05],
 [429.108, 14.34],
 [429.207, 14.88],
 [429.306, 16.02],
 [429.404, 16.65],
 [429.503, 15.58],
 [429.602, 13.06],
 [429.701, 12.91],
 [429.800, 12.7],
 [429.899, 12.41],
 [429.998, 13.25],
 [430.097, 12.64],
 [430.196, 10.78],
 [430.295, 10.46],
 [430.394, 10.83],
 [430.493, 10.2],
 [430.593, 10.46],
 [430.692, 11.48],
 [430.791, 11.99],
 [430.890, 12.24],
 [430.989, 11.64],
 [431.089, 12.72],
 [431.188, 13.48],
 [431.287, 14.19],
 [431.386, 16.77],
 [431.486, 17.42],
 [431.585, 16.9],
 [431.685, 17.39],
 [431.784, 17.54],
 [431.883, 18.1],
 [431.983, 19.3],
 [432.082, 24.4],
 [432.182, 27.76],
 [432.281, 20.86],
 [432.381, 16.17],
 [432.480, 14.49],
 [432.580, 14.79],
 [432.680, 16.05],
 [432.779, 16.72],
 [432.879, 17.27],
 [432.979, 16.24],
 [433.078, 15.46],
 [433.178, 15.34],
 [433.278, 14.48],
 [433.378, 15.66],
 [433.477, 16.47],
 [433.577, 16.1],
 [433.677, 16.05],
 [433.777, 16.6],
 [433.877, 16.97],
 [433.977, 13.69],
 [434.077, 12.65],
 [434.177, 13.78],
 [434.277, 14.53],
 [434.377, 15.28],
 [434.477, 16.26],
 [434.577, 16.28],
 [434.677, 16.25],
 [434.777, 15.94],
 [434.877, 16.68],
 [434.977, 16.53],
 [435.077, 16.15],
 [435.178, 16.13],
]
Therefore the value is 0.48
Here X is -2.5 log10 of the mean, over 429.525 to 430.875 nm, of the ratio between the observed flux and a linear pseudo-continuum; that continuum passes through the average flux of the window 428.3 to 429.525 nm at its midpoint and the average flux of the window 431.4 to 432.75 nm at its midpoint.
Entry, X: 0.39 mag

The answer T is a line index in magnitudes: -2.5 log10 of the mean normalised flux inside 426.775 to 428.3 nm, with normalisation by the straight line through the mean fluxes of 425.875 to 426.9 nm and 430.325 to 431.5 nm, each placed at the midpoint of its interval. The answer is -0.01 mag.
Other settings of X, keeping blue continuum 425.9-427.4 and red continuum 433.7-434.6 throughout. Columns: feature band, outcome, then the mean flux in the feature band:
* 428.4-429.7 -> 0.00 mag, 15.5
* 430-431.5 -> 0.23 mag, 12.4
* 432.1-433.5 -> -0.13 mag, 17.2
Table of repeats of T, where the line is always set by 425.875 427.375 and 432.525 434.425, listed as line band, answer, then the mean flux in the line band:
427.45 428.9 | 0.002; 15.7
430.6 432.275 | -0.060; 16.4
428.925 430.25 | 0.127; 13.9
